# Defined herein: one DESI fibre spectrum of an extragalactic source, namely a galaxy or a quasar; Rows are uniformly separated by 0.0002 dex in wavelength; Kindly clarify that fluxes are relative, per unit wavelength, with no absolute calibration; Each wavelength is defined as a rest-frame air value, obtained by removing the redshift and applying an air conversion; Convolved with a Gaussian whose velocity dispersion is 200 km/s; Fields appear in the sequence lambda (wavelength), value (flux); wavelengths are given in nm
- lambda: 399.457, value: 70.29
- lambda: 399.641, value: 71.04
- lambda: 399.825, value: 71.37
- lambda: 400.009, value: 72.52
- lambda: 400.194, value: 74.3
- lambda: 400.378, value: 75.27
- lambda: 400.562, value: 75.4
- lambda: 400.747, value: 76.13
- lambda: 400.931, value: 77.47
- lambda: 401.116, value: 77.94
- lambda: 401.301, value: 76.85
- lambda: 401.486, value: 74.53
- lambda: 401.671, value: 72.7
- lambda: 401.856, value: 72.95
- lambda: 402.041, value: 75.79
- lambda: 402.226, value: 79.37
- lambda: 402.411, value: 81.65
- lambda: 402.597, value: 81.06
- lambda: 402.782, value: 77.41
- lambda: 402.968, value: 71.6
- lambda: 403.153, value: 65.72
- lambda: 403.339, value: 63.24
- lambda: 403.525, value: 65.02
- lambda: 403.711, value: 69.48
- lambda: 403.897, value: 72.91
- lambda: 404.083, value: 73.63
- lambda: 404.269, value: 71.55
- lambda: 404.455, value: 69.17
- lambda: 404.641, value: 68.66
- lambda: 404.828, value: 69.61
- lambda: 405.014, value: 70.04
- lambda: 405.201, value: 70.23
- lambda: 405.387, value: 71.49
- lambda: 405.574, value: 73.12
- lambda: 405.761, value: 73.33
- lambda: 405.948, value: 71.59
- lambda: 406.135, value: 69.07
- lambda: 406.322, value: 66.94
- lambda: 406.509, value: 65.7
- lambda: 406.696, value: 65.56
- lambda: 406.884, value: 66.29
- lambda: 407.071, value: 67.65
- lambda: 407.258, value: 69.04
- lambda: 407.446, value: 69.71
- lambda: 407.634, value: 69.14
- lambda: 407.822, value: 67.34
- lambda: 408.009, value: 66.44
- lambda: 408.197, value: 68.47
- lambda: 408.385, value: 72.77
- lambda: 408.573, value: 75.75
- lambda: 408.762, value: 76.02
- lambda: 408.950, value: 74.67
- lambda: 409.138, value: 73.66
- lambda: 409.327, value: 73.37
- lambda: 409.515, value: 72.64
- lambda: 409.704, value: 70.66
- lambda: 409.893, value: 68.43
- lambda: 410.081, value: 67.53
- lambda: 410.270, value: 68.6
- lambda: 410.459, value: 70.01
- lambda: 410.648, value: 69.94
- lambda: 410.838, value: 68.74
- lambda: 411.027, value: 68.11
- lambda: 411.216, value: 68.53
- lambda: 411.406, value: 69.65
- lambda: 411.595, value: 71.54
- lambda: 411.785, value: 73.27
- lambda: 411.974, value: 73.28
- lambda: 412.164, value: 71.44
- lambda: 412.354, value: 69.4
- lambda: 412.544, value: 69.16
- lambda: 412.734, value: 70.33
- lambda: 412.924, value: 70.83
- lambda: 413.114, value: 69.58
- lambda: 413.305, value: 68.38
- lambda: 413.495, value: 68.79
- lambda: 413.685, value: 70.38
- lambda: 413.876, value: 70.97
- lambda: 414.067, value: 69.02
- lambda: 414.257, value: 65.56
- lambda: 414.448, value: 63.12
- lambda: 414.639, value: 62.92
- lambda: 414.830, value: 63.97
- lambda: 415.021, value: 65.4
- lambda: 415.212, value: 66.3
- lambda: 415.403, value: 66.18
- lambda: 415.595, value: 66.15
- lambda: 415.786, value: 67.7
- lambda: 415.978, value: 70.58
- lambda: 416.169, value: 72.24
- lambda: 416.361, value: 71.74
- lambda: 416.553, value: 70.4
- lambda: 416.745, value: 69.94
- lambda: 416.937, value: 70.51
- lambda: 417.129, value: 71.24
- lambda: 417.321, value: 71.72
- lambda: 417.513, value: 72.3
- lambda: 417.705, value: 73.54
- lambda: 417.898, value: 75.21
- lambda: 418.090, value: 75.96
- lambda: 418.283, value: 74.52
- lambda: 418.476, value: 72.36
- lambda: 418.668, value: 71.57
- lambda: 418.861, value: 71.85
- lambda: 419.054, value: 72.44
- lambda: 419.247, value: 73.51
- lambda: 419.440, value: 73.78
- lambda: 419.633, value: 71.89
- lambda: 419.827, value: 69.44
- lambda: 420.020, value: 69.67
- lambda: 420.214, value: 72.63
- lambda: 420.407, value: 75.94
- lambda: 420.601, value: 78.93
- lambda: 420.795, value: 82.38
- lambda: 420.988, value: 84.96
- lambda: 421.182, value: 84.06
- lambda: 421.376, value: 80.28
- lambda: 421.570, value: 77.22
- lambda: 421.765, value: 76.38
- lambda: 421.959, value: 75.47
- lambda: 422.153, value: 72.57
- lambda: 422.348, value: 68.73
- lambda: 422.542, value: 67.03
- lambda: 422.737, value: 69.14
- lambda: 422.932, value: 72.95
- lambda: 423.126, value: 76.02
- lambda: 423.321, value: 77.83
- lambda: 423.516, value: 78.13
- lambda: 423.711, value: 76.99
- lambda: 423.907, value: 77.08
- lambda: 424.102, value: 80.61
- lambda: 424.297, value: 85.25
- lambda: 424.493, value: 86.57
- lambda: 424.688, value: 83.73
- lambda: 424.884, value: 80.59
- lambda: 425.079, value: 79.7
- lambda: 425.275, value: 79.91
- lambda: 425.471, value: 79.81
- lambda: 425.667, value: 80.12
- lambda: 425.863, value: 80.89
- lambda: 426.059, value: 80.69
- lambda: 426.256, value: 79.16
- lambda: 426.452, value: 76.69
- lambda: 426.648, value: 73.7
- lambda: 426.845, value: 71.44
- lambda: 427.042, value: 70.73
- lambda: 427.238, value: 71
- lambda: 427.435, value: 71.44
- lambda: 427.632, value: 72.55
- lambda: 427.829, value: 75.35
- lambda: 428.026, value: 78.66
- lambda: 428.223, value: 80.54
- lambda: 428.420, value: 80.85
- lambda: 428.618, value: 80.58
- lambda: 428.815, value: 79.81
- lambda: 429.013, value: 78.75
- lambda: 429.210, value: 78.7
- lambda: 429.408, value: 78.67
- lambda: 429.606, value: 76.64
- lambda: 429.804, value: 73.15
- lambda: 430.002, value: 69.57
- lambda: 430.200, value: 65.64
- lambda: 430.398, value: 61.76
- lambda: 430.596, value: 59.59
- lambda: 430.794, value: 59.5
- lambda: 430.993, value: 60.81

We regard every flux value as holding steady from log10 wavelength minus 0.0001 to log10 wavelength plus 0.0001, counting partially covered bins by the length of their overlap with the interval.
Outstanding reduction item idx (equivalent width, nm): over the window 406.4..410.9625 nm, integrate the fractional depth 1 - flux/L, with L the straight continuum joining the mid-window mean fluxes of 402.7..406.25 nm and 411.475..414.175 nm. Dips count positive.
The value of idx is 0.031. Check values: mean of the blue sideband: 70.3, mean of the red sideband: 70.4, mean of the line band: 69.9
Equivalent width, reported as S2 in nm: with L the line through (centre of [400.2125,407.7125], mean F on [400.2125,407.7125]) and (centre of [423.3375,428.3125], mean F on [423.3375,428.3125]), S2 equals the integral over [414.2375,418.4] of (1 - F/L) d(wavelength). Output 0.32 nm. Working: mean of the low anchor 71.9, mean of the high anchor 78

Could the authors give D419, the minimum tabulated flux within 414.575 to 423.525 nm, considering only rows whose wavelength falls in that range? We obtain 62.92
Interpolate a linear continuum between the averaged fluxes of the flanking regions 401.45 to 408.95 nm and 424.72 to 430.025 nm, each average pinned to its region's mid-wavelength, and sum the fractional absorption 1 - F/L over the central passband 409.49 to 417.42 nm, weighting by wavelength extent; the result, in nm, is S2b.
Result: 0.45 nm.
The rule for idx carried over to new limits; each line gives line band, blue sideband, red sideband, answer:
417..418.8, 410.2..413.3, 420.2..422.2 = 0.061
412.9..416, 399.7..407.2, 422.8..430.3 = 0.305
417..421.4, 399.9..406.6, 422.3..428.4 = 0.064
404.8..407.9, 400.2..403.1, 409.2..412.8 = 0.172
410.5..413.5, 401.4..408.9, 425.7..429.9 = 0.110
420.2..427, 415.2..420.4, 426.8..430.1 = -0.365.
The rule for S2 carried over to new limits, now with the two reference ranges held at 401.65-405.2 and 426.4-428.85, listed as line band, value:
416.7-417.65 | 0.04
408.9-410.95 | 0.07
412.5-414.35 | 0.11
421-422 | -0.06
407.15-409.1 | 0.05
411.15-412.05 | 0.02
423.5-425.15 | -0.13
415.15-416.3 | 0.09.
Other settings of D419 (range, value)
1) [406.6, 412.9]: 65.56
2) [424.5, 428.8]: 70.73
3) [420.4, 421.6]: 75.94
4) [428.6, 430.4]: 61.76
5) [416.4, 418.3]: 69.94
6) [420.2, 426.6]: 67.03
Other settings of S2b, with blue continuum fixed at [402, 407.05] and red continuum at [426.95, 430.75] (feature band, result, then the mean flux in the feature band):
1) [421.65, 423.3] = 0.01 nm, 72.6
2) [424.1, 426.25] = -0.24 nm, 81.6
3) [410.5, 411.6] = 0.04 nm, 69.3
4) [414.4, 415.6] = 0.12 nm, 64.8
